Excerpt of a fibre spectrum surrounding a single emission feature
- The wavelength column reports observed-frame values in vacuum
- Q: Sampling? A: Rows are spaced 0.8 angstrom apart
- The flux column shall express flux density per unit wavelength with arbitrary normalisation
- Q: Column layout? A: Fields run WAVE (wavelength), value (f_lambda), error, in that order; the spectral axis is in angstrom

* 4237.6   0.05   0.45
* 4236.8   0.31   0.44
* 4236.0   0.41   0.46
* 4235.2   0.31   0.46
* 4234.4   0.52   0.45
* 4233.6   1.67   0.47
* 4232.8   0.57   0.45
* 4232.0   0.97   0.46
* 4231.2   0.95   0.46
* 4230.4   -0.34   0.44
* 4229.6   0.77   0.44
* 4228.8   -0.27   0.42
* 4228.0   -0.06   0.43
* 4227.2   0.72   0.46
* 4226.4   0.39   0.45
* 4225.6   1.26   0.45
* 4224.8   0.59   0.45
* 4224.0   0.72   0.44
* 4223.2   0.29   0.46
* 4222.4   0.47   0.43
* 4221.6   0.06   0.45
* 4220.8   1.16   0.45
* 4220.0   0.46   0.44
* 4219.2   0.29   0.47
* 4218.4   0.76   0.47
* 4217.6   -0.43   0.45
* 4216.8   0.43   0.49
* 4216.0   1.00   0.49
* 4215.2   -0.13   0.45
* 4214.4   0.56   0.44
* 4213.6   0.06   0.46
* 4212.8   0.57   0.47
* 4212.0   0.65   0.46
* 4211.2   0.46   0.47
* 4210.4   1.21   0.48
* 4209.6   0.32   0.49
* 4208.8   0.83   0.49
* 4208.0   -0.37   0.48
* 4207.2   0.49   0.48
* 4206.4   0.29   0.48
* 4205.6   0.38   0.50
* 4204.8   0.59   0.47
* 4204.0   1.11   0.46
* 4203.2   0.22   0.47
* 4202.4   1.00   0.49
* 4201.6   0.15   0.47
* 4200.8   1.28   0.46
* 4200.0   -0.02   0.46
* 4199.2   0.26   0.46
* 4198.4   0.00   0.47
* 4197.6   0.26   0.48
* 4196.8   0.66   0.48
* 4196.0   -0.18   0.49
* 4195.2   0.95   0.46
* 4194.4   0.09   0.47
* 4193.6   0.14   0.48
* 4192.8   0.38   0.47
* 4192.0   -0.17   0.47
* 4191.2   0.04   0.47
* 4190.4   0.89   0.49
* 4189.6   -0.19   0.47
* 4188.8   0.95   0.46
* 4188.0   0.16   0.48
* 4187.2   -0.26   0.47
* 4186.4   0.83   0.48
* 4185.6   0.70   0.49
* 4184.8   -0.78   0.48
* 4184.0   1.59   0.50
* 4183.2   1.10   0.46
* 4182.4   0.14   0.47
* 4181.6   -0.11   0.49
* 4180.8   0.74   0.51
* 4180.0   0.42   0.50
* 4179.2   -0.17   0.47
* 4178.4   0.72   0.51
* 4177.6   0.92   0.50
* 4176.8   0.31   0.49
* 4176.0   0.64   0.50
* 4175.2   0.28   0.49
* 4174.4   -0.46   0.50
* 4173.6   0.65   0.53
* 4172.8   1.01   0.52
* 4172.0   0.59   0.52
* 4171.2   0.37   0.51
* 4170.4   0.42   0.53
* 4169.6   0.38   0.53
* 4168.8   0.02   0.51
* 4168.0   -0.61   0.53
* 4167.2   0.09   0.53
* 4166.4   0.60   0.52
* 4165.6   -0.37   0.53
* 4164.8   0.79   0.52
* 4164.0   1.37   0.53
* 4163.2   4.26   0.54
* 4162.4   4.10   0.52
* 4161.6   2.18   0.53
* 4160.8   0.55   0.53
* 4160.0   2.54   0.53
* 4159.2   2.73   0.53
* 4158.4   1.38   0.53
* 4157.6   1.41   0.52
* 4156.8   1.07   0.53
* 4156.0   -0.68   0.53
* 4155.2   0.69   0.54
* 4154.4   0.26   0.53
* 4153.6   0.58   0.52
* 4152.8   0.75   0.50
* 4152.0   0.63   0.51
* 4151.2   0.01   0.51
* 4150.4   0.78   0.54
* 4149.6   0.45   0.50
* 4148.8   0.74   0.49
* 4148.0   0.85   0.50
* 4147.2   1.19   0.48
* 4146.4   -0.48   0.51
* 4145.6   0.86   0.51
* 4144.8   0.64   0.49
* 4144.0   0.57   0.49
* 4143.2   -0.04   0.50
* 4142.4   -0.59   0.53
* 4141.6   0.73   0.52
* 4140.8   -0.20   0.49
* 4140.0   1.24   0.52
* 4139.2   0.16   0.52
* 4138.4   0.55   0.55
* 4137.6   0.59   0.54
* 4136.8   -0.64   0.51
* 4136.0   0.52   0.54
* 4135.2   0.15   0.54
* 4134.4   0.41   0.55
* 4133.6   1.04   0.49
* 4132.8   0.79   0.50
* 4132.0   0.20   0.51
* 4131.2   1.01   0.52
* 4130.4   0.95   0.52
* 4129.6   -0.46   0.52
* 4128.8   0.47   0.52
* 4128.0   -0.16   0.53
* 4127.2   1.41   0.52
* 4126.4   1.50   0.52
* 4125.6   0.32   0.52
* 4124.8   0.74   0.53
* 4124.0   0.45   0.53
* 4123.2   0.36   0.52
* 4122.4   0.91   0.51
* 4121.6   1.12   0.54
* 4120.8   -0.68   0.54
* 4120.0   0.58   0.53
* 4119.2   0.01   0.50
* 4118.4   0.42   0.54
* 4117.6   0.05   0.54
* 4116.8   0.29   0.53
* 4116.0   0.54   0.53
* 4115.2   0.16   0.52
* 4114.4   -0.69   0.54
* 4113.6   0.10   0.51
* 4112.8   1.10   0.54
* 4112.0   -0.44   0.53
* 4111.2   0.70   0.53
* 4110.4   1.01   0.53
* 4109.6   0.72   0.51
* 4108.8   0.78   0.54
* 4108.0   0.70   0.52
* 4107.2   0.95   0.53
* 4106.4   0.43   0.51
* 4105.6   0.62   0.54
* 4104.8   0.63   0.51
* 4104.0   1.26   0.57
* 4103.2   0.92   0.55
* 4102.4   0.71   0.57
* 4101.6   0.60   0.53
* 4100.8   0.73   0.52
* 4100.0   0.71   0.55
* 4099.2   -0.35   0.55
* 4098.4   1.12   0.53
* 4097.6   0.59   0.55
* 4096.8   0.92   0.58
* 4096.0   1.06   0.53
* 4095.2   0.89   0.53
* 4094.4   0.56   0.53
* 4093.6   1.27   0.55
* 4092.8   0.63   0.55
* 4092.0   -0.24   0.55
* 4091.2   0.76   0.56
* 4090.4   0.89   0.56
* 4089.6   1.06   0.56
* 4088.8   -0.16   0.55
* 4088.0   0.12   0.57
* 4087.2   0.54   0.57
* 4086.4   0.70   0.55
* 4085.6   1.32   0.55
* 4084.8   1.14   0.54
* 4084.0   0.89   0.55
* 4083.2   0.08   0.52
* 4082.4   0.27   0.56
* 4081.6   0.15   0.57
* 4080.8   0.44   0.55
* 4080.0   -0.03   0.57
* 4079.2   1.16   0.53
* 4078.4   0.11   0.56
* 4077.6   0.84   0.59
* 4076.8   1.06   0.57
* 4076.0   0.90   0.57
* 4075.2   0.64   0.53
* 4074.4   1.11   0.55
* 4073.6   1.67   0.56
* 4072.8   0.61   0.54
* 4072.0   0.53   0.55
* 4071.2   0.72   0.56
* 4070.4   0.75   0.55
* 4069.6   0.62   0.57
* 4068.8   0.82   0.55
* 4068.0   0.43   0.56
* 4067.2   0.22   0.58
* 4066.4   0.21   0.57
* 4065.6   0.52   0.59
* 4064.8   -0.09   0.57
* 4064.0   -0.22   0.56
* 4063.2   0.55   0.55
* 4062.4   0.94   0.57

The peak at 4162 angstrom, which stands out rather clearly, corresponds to [O II] 3727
